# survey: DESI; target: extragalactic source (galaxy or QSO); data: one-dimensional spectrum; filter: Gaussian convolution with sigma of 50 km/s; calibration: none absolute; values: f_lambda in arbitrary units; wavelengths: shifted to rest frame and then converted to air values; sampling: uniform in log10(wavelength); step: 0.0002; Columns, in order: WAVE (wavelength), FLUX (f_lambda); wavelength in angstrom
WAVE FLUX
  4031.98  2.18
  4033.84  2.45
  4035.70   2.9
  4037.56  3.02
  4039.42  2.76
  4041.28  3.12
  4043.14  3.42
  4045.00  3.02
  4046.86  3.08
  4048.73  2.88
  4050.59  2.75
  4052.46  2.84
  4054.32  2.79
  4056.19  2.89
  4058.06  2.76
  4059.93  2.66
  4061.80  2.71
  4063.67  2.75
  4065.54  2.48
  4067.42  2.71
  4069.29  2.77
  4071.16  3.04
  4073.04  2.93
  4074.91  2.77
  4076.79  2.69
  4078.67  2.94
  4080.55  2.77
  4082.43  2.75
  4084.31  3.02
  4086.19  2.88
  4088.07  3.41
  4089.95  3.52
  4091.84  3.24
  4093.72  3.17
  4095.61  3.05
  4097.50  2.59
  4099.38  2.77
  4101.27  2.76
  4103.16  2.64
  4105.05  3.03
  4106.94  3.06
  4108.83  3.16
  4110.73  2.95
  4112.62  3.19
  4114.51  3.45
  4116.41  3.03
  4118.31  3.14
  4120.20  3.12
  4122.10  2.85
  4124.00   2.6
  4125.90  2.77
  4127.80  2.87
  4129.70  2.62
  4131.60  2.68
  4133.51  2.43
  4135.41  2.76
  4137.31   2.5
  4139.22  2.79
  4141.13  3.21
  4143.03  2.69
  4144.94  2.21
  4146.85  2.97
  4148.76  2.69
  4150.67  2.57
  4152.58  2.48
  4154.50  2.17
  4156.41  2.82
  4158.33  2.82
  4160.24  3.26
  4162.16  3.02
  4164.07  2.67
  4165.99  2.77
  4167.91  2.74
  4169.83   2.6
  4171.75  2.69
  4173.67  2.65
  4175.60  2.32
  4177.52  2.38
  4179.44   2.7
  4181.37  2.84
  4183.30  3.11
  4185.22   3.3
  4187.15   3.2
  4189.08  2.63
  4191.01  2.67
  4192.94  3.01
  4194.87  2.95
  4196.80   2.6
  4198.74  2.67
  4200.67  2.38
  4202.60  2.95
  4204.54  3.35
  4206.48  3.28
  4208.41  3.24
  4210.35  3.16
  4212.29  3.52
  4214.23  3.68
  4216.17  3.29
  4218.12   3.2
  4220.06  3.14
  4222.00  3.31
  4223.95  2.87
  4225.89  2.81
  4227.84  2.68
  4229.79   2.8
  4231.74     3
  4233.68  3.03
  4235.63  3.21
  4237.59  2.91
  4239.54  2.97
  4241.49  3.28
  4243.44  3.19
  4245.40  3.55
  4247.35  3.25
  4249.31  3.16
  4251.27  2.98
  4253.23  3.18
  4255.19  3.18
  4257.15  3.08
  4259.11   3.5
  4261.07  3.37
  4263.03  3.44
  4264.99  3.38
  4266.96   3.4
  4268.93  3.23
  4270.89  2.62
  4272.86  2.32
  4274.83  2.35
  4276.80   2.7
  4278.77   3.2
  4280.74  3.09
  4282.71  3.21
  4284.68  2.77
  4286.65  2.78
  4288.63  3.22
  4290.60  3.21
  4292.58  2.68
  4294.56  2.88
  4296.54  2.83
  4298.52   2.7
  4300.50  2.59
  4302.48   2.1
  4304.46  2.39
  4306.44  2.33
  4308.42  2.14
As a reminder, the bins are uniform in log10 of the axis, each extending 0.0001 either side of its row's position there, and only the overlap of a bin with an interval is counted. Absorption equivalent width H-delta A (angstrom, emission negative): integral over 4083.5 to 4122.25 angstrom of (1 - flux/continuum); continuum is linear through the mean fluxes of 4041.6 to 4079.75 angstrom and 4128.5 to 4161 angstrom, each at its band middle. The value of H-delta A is -4.0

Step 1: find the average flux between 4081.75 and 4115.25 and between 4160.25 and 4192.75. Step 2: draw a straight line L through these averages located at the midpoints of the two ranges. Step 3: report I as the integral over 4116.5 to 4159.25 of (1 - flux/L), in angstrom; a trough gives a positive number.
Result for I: 2.8 angstrom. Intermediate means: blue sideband 3.04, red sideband 2.79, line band 2.72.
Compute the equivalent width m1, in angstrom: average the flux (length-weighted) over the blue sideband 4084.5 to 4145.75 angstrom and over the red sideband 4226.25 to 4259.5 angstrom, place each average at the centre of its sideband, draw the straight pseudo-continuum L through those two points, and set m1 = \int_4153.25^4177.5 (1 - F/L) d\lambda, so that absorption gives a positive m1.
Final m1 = 2.37 angstrom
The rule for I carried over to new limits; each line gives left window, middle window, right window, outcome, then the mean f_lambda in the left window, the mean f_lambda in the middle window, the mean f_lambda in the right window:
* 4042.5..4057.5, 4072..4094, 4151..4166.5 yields -0.9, 2.95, 3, 2.74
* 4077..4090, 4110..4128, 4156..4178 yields -0.8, 2.99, 3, 2.73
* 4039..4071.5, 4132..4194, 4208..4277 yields 5.5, 2.86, 2.74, 3.11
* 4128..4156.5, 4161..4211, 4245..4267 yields 0.8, 2.64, 2.84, 3.28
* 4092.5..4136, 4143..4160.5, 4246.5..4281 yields 1.8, 2.9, 2.64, 3.08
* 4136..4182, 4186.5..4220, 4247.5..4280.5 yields -2.3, 2.69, 3.05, 3.07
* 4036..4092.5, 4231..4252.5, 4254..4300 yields -1.1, 2.91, 3.14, 3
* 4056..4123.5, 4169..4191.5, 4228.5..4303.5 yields 1.6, 2.93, 2.76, 3.01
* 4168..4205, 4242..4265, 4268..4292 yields -3.3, 2.78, 3.27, 2.89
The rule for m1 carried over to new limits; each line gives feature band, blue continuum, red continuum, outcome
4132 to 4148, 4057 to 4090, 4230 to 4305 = 1.1 angstrom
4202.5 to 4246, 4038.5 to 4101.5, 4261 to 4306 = -4.0 angstrom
